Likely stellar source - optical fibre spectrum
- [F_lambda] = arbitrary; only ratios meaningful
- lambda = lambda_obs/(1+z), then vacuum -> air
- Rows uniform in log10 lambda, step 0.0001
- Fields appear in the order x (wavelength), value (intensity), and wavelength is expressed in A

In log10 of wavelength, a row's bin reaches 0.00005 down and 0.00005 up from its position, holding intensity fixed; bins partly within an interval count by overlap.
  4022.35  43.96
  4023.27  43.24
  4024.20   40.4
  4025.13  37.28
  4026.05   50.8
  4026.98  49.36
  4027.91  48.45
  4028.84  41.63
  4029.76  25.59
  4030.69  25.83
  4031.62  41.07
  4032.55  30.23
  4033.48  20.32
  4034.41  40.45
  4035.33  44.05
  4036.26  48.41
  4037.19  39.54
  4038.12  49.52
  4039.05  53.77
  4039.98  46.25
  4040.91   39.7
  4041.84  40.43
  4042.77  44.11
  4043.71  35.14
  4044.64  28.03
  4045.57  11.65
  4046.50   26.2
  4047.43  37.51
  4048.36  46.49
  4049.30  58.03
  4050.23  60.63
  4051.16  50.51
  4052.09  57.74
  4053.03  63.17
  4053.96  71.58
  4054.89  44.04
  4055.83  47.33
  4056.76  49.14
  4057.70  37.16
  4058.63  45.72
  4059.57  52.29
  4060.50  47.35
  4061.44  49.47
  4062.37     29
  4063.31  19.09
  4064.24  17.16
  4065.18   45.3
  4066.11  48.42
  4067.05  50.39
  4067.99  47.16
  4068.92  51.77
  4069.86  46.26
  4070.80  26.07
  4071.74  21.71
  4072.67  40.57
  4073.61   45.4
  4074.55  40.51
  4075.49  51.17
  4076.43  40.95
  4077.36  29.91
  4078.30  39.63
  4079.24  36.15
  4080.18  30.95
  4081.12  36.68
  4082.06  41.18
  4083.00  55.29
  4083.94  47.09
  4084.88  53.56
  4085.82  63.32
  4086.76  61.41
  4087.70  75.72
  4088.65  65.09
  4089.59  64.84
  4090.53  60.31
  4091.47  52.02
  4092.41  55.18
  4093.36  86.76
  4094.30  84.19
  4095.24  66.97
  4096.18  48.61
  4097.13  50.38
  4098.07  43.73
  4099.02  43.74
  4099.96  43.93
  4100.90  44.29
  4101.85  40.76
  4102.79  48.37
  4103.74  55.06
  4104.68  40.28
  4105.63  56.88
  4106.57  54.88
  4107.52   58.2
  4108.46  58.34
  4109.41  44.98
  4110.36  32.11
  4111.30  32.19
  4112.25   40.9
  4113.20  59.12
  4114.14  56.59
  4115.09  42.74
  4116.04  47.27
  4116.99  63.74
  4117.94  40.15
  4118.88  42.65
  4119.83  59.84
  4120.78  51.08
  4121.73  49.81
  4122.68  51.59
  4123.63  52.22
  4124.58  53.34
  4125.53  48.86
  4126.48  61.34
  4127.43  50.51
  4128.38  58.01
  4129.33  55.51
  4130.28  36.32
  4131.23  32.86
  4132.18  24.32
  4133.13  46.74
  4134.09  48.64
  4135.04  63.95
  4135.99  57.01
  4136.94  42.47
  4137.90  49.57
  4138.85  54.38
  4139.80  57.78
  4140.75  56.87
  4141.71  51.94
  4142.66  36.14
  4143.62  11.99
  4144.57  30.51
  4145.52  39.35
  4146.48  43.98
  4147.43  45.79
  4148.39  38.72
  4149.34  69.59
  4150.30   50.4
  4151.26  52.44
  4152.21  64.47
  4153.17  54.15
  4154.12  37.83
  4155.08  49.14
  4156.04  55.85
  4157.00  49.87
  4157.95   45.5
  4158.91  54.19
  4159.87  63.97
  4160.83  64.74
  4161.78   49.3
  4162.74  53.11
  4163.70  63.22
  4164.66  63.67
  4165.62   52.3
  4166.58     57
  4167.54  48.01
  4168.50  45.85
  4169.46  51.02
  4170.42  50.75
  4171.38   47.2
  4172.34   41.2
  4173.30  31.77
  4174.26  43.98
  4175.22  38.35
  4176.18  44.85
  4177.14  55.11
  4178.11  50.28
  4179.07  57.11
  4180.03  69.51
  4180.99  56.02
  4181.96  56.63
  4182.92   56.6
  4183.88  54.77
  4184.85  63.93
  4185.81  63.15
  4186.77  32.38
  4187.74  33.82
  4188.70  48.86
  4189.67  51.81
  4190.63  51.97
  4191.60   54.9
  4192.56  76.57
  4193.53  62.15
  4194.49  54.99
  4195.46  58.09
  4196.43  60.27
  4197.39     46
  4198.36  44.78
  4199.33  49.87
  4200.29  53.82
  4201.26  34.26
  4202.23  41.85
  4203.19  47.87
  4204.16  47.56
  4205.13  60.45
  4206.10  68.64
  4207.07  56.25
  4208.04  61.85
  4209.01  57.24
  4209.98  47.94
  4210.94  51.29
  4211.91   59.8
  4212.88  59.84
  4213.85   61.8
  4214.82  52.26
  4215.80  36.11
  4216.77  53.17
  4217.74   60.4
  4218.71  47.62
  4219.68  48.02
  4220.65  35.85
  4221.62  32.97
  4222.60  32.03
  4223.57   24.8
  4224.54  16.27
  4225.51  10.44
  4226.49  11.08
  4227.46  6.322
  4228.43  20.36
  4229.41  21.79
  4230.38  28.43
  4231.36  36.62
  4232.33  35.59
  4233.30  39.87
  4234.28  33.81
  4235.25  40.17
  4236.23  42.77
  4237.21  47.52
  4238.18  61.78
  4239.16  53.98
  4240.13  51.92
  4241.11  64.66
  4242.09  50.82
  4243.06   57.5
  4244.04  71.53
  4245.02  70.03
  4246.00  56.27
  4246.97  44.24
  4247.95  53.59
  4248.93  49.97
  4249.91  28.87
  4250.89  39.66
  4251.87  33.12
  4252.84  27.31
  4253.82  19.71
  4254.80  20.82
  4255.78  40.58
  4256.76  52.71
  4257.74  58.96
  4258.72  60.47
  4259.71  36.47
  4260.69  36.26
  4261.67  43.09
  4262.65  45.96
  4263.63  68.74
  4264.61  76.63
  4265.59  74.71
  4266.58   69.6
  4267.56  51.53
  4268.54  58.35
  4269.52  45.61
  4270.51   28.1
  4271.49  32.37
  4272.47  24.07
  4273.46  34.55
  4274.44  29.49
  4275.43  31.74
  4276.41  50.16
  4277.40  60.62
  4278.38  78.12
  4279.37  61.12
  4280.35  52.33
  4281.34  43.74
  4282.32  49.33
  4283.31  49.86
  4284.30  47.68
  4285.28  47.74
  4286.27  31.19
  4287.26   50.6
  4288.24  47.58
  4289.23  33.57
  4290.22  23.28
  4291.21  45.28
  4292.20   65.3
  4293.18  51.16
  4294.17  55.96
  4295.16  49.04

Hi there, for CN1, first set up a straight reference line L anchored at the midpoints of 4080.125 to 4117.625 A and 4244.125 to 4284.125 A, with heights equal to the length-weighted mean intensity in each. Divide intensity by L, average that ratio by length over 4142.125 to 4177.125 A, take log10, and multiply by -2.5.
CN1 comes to 0.05 mag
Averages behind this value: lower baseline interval 52.9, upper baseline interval 47.5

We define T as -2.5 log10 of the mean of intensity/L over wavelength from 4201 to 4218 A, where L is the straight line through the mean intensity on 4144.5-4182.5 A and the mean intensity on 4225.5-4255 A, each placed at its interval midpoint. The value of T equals -0.19 mag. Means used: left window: 51.1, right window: 40.4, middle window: 53.4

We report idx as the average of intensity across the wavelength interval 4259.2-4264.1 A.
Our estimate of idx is 46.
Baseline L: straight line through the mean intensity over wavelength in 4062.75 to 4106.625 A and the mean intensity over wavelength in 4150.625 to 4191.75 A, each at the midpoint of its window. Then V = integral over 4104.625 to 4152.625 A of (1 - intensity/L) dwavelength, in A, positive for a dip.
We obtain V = 1.5 A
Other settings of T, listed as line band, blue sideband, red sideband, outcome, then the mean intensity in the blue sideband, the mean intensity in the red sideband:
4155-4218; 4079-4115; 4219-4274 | -0.15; 52.4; 42.2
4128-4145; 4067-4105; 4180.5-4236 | 0.06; 49.5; 45.8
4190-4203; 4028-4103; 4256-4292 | -0.12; 45.5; 48.2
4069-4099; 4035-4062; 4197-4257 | -0.12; 45.6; 43.7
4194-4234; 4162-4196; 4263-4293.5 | 0.19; 52.6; 48.8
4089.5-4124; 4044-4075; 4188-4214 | -0.12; 42.8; 54.2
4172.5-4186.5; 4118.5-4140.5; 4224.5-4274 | -0.12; 50.1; 43.1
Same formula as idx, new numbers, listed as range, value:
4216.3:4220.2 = 52.2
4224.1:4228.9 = 12.8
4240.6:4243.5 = 57.6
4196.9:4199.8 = 46.9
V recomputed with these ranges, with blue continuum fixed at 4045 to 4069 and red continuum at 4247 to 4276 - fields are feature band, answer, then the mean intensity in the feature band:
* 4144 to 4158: -1.3 A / 48.4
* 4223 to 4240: 4.7 A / 31.7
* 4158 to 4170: -3.0 A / 55.1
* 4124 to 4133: -0.5 A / 46.9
